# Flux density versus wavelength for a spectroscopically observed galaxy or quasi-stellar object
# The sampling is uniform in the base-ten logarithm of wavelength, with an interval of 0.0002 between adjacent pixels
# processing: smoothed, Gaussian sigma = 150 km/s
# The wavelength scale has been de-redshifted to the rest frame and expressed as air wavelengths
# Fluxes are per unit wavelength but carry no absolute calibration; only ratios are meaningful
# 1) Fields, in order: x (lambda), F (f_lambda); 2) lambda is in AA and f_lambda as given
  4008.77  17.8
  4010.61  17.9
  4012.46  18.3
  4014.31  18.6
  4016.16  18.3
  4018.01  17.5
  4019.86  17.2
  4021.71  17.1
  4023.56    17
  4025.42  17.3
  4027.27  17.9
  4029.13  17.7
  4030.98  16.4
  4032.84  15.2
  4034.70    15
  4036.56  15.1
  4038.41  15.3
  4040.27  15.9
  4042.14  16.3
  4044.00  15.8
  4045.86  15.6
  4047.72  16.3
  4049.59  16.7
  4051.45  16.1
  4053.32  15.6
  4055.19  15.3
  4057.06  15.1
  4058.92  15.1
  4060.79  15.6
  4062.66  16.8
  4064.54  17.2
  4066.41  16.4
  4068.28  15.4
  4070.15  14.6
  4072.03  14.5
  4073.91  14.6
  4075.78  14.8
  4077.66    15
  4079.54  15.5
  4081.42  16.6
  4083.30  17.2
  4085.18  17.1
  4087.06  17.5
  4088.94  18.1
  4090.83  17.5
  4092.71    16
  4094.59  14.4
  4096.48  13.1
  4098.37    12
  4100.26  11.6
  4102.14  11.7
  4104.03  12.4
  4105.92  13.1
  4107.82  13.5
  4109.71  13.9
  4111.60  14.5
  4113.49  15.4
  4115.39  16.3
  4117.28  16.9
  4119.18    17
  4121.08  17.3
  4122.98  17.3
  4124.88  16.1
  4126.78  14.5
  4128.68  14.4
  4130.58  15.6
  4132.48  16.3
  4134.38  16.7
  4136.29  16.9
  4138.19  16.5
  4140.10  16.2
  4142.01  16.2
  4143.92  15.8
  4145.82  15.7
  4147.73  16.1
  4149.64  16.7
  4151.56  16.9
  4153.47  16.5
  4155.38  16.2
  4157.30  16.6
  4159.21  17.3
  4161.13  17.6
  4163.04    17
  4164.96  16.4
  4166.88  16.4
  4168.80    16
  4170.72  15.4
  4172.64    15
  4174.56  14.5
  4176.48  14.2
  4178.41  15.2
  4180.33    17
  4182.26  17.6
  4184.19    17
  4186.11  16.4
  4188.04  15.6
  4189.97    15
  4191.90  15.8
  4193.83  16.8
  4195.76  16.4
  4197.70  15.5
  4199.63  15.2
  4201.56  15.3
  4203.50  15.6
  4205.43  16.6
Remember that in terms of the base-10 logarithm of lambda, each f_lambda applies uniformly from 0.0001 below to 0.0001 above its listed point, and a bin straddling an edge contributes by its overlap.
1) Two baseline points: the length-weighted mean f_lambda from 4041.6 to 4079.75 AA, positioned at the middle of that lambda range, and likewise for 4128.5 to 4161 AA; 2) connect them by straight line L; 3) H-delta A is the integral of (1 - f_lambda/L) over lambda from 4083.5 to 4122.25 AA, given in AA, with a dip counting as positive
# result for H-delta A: 2.3 AA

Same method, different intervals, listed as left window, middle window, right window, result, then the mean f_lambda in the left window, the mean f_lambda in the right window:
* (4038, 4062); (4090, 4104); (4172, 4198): 1.9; 15.8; 15.9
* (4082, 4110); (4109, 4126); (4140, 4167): -0.8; 14.6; 16.5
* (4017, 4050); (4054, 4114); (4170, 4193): 4.2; 16.4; 15.7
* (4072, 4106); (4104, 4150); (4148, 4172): 0.3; 14.9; 16.5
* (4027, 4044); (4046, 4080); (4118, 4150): 1.0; 16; 16.2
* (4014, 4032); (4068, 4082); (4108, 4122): 1.2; 17.4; 15.8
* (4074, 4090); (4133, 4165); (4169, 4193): -1.2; 16.4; 15.7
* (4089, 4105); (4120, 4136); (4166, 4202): -1.7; 13.8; 15.8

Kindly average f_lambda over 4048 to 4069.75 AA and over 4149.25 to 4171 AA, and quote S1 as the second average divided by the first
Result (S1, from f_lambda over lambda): 1.04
